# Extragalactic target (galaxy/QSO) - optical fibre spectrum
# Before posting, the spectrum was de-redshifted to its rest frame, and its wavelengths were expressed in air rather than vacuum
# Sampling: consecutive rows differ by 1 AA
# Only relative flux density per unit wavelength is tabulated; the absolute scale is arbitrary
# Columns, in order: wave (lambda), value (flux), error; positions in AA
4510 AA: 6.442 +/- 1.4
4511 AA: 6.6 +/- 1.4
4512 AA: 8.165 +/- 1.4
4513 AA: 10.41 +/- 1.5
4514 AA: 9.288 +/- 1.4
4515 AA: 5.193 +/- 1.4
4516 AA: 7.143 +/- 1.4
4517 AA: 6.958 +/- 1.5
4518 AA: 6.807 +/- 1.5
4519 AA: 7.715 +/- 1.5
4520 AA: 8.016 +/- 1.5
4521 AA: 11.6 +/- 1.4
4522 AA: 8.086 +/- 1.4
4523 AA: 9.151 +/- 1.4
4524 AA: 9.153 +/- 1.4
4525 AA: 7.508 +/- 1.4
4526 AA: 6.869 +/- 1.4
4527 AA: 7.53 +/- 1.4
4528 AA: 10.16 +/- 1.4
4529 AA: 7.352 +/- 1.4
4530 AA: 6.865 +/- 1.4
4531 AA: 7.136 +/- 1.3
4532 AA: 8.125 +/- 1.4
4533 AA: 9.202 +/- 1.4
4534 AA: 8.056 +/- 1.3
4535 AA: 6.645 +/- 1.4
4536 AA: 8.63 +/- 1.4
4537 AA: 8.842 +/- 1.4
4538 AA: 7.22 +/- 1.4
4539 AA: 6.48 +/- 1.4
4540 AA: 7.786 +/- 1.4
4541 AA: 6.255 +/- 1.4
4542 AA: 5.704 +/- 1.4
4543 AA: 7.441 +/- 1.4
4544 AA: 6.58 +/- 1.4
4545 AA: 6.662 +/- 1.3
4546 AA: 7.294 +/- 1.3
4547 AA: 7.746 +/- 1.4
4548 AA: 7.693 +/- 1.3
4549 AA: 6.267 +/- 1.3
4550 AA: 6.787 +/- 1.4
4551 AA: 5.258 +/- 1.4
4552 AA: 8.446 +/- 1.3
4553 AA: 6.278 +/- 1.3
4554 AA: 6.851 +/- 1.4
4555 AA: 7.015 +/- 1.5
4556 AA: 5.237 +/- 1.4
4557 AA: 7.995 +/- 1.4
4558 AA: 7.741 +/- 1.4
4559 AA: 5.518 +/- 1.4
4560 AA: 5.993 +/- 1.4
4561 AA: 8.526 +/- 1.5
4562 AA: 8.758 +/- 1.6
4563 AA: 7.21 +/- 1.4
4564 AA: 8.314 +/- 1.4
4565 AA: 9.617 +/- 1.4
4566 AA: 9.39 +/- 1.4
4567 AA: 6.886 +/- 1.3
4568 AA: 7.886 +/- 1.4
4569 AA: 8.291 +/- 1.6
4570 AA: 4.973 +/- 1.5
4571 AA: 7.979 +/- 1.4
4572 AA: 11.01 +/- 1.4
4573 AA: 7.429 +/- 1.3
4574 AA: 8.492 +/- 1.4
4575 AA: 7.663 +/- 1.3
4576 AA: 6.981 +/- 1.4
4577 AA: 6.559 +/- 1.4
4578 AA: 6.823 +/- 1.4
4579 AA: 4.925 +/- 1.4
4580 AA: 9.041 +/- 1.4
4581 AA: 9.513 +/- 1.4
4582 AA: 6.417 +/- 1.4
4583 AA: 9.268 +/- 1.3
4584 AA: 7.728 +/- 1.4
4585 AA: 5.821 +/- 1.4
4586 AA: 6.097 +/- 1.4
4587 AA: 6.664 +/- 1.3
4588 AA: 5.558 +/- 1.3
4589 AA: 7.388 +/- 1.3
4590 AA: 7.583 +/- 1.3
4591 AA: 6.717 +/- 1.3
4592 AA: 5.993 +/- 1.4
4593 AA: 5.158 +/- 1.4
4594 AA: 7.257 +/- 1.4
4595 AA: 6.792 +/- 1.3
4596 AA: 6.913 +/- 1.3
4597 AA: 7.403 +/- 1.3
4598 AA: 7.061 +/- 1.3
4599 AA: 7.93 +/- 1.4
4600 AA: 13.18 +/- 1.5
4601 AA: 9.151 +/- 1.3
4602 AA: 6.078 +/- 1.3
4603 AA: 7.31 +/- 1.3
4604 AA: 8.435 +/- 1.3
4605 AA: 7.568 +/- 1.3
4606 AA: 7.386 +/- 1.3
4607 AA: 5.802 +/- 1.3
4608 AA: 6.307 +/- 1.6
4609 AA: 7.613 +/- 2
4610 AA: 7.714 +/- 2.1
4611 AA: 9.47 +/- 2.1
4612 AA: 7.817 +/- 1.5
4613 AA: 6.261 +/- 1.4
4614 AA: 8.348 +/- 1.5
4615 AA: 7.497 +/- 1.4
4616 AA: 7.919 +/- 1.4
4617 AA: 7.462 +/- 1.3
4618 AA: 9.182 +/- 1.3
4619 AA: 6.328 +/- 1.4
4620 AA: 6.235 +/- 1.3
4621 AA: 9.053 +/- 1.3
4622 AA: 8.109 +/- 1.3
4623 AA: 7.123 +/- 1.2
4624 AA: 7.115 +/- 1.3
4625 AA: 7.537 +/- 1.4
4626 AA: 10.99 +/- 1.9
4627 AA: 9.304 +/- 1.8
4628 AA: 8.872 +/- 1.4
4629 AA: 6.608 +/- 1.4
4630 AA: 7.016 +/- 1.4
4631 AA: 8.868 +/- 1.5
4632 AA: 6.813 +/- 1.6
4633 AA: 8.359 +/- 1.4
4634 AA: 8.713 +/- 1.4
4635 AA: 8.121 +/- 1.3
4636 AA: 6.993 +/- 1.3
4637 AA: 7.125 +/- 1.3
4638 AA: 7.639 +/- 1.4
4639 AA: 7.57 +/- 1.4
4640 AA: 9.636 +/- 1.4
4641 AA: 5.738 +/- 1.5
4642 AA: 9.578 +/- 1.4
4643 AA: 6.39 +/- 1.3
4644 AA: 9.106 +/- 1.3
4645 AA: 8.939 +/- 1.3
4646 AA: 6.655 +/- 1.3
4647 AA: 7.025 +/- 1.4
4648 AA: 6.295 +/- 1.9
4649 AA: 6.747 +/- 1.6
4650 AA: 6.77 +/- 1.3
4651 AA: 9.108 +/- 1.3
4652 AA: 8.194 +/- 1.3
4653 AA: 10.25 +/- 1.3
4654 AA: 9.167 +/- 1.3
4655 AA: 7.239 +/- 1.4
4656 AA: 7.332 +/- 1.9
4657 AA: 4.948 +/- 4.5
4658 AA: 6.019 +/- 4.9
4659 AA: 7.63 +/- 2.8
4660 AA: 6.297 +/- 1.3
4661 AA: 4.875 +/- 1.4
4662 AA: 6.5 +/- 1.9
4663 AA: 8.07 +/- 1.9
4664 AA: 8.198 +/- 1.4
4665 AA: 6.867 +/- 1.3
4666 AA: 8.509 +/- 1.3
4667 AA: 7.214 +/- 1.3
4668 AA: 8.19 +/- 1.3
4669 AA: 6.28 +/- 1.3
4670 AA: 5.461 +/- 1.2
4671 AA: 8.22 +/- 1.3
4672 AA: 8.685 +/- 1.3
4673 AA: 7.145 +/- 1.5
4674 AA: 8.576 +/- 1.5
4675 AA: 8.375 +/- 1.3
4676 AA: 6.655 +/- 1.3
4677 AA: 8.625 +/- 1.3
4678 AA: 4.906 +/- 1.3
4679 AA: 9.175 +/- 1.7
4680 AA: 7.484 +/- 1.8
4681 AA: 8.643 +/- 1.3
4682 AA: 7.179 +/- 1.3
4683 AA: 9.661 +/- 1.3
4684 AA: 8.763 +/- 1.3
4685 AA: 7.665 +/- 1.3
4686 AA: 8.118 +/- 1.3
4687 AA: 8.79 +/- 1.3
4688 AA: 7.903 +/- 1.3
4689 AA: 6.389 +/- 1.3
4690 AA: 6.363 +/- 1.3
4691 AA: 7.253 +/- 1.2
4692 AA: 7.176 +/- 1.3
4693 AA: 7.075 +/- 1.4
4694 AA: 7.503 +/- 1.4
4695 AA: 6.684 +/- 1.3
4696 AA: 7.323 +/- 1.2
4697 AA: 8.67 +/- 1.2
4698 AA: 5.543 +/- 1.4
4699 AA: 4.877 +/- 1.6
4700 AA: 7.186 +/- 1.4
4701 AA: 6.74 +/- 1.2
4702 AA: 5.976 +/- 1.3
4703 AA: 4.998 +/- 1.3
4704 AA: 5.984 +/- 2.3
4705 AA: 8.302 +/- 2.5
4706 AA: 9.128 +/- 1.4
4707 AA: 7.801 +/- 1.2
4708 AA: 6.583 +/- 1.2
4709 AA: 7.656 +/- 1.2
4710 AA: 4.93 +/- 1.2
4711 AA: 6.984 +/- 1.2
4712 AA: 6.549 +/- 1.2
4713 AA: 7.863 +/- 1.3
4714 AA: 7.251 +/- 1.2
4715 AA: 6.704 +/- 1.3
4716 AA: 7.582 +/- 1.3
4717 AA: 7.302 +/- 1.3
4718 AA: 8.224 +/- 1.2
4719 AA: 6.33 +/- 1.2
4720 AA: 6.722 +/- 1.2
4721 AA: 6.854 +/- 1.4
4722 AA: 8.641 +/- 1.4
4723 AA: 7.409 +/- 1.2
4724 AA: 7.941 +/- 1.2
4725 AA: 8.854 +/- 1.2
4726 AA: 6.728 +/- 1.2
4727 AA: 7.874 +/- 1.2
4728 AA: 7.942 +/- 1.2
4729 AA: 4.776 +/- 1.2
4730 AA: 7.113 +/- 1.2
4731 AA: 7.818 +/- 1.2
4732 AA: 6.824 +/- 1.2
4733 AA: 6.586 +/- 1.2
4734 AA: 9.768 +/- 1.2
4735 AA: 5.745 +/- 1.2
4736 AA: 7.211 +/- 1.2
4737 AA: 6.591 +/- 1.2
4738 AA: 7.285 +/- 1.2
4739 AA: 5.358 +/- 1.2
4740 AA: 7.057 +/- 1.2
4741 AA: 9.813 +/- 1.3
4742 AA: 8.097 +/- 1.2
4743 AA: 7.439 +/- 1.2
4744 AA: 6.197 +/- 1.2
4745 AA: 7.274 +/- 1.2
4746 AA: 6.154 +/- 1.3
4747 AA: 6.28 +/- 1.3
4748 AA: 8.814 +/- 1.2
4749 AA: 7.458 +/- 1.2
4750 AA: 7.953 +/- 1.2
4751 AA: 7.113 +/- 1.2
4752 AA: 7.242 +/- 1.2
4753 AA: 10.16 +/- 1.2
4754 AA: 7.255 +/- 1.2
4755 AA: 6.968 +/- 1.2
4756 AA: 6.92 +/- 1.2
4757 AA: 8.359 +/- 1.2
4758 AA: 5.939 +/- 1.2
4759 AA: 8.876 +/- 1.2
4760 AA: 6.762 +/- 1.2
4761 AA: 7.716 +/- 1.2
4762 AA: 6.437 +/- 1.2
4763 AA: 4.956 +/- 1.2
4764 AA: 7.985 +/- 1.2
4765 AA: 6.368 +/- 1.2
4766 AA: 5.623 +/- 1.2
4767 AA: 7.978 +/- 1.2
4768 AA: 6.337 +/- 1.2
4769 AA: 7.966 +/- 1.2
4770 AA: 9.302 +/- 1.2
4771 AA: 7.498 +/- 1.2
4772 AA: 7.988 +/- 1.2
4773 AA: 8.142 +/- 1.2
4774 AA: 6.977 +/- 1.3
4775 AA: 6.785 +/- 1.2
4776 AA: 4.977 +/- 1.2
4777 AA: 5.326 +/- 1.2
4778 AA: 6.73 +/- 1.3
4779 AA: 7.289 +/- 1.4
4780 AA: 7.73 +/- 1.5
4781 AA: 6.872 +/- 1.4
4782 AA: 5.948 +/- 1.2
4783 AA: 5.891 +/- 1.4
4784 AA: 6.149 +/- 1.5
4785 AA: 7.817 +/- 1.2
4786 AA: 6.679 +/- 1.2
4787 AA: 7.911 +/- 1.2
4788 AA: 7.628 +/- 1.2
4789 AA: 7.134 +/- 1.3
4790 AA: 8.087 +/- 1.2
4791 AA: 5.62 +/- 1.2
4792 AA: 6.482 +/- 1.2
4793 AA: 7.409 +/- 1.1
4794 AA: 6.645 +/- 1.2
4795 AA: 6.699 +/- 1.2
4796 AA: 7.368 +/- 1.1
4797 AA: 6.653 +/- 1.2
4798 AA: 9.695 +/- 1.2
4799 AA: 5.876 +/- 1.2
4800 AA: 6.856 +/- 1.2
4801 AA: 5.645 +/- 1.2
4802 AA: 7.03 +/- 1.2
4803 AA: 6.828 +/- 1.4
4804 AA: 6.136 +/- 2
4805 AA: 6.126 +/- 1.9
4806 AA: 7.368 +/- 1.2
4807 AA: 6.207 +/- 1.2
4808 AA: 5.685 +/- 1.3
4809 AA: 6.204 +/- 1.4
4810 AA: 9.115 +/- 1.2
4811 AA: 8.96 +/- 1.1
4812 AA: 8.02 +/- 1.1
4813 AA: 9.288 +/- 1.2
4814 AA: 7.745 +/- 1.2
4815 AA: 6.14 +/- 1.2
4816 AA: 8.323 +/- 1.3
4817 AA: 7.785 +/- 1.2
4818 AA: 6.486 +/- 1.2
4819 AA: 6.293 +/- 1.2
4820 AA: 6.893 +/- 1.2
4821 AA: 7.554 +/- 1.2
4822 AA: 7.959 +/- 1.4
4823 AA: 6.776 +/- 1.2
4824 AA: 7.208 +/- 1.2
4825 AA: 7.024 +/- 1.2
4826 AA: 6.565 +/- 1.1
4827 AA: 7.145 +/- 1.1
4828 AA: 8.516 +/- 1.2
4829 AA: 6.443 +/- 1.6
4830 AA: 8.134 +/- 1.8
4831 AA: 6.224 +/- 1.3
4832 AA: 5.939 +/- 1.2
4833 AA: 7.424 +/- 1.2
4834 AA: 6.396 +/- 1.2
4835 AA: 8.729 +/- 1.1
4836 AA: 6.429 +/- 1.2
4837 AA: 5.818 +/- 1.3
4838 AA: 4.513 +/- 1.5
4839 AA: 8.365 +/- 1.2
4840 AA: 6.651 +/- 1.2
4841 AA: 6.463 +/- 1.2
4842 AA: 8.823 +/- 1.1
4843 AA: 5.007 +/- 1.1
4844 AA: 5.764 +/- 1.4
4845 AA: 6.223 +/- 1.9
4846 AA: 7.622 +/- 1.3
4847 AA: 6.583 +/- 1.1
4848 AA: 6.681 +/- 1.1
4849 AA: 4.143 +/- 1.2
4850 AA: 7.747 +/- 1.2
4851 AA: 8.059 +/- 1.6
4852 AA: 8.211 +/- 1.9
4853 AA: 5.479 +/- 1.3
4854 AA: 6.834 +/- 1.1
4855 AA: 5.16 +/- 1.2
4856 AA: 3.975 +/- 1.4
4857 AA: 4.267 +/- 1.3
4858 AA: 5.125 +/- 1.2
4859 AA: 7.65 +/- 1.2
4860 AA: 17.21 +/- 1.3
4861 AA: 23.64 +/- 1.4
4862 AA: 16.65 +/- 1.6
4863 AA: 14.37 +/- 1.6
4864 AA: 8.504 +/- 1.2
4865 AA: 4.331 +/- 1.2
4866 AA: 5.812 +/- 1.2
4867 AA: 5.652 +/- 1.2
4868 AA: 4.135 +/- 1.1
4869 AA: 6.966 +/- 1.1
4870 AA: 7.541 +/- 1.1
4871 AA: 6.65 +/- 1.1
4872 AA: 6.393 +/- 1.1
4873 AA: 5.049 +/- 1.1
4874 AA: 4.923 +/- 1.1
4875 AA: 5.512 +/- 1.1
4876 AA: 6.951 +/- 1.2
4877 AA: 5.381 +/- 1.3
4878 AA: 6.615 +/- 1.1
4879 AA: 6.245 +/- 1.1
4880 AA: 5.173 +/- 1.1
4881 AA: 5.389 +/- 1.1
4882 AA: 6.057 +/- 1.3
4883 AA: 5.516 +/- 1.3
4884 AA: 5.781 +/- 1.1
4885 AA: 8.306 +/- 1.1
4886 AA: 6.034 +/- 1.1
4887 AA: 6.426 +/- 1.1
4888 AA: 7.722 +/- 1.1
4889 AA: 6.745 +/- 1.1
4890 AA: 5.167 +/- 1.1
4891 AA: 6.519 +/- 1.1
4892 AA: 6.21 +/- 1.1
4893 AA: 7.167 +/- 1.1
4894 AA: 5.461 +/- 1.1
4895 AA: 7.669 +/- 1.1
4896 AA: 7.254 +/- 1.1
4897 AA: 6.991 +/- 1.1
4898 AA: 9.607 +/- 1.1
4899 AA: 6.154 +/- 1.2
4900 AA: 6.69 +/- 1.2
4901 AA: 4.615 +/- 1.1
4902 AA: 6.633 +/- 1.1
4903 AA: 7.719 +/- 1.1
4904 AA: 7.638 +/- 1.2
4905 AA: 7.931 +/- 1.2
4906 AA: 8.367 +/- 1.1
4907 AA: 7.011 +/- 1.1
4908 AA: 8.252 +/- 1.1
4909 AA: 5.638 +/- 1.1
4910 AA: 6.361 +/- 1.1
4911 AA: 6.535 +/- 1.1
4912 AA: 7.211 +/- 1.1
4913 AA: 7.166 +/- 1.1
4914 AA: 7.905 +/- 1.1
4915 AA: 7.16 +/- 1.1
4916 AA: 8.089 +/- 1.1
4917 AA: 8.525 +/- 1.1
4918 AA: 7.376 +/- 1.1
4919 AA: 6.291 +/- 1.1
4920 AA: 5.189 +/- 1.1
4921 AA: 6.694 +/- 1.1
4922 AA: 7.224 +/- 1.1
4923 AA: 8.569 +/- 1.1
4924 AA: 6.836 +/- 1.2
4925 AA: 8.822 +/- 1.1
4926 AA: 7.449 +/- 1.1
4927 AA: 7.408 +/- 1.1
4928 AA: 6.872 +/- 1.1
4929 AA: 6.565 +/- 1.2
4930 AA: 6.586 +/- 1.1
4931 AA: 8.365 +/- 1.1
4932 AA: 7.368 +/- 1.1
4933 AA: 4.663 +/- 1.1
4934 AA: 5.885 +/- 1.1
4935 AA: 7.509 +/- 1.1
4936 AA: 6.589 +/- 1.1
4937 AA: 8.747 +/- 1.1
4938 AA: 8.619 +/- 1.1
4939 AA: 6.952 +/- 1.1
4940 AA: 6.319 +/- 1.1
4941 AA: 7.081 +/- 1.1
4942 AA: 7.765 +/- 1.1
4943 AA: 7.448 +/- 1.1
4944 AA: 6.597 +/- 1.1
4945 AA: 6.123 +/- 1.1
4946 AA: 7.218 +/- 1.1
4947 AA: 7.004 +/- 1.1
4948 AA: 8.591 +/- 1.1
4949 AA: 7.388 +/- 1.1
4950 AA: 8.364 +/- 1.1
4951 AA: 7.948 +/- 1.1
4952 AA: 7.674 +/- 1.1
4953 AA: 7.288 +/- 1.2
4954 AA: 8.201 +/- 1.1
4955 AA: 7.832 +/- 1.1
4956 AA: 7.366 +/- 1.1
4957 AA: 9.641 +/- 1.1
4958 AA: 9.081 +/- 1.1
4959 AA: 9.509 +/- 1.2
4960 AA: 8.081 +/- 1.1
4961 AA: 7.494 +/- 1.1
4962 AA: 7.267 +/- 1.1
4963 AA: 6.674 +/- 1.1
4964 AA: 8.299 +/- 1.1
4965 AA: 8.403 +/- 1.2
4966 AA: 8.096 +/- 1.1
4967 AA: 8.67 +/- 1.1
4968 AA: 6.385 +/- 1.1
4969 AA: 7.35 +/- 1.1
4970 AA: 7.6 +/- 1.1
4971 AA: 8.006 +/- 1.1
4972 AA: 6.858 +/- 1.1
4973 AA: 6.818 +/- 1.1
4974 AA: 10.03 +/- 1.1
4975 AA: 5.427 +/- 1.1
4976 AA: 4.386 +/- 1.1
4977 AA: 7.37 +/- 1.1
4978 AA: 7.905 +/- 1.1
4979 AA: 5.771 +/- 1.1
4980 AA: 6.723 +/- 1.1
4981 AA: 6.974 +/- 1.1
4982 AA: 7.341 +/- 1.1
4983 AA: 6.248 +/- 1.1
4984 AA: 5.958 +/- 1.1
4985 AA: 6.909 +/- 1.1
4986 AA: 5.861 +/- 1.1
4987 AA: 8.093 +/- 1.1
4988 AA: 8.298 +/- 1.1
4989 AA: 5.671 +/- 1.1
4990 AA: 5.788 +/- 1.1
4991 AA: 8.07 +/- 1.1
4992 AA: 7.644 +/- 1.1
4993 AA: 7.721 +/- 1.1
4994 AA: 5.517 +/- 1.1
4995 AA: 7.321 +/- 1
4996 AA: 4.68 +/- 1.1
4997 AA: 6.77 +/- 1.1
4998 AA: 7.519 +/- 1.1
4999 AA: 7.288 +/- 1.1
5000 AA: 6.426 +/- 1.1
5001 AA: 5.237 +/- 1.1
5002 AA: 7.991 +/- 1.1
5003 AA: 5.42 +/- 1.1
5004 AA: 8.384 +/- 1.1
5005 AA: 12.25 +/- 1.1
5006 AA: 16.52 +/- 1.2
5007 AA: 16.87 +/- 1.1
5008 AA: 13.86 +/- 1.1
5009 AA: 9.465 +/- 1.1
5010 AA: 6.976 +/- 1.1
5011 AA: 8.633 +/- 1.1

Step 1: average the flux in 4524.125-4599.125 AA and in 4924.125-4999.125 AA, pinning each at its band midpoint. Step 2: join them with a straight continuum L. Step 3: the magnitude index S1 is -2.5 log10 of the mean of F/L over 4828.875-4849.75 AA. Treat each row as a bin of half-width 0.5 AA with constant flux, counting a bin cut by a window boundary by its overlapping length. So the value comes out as 0.11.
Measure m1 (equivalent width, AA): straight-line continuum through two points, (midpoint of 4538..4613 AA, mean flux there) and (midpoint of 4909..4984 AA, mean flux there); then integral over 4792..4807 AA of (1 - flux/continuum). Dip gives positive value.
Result 1.0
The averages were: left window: 7.33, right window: 7.33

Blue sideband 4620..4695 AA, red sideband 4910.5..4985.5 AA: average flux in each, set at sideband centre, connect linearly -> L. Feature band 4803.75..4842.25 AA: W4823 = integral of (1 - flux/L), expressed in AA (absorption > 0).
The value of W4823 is 1.8 AA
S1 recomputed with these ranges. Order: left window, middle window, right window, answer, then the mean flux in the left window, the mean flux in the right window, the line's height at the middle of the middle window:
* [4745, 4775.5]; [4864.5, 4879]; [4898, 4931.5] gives 0.227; 7.34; 7.18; 7.23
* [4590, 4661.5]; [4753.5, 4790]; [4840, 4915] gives 0.040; 7.61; 7.1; 7.31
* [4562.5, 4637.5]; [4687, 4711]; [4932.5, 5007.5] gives 0.104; 7.63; 7.54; 7.61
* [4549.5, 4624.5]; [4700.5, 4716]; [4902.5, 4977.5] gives 0.077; 7.43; 7.41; 7.43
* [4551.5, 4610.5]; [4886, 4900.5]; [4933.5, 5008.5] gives 0.121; 7.42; 7.67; 7.62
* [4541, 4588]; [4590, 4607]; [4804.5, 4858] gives -0.035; 7.29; 6.84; 7.23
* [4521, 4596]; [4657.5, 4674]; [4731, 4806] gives 0.011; 7.41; 7.1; 7.25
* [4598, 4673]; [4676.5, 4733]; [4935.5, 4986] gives 0.053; 7.68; 7.43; 7.63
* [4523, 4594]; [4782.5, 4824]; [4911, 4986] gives 0.037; 7.37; 7.34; 7.35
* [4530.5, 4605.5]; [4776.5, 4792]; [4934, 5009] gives 0.107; 7.39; 7.69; 7.55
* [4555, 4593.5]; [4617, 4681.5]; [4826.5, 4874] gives -0.041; 7.34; 7.41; 7.36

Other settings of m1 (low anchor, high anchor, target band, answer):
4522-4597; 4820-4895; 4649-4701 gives -1.3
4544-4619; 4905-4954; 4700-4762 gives 0.8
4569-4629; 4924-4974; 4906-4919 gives 0.5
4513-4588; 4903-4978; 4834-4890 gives 2.5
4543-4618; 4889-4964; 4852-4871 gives -3.0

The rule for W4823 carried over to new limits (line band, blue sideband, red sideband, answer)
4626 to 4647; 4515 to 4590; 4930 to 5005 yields -1.4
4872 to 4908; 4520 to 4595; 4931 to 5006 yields 4.0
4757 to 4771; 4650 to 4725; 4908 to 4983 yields 0.4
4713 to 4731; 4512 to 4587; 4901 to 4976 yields 0.4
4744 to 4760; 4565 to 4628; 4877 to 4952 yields -0.3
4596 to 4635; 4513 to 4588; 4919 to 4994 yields -2.0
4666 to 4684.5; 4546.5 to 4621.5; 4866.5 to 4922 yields -1.5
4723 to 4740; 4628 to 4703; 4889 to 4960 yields 0.6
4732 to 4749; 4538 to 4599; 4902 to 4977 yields 0.2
